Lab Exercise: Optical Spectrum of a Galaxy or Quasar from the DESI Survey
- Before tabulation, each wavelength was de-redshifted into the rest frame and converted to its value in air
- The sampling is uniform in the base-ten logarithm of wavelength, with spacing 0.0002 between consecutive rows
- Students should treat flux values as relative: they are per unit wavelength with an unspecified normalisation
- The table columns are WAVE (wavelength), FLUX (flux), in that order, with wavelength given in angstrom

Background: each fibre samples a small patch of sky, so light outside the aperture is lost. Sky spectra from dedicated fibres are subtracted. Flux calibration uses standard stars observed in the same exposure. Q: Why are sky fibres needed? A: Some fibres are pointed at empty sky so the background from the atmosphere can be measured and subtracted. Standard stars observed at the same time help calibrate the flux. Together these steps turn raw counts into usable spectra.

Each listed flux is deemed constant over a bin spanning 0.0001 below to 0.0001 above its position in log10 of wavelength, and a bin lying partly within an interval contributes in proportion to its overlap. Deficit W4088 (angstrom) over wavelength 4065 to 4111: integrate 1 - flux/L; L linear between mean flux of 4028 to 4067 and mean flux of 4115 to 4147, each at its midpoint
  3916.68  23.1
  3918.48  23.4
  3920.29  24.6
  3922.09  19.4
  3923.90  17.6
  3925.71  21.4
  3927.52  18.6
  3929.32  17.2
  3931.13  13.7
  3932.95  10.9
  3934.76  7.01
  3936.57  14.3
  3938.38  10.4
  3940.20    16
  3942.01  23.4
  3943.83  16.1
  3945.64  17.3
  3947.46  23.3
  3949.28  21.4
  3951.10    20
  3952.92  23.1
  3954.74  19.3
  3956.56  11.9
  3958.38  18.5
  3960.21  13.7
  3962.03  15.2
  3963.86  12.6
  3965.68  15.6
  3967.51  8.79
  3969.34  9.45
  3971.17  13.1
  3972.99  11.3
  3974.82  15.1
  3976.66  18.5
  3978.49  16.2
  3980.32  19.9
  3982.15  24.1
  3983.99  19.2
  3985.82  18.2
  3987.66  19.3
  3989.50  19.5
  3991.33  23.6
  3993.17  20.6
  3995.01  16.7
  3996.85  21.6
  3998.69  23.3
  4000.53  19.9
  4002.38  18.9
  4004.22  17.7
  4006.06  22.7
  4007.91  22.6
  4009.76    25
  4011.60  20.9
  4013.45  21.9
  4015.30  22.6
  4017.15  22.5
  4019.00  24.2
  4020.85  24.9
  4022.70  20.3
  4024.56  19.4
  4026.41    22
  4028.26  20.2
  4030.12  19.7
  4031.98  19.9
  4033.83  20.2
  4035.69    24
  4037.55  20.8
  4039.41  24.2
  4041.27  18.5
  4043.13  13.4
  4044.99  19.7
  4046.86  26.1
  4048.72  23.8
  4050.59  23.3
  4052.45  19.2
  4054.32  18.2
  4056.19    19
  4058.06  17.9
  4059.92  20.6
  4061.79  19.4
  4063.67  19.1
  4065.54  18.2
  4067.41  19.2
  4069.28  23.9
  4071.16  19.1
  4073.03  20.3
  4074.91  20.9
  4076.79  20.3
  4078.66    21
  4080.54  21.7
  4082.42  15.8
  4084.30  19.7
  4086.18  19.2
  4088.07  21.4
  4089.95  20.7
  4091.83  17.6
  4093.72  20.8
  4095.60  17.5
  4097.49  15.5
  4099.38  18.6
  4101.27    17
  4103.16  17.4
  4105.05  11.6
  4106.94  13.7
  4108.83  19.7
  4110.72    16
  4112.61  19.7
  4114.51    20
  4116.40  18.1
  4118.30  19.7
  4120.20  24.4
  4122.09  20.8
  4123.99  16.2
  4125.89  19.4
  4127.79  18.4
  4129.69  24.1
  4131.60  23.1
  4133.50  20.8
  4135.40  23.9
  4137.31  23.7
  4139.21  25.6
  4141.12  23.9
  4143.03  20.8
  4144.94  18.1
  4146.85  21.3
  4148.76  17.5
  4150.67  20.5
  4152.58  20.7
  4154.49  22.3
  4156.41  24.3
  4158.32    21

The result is 4.5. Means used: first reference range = 20.2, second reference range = 21.3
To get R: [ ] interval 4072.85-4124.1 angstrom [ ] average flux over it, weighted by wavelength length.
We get 18.8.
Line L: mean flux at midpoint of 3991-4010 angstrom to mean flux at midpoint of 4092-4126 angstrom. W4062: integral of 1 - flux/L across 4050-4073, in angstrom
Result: -0.5 angstrom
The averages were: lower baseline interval 20.9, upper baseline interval 18.1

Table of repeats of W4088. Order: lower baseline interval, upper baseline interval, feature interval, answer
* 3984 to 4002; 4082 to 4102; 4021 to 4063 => -2.4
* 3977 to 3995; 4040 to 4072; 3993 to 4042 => -3.5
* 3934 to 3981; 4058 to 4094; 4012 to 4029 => -3.8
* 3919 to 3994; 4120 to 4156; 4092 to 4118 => 4.0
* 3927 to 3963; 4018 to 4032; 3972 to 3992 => 0.3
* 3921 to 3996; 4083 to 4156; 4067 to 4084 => -1.2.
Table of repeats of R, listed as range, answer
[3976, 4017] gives 20.6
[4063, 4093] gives 19.9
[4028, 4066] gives 20.3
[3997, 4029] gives 21.7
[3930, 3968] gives 15.9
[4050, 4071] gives 19.7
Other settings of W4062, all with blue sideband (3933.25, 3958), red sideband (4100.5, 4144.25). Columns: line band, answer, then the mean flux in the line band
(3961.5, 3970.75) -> 2.74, 12.2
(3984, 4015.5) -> -4.99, 20.8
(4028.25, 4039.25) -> -1.54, 21.1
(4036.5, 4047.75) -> -1.11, 20.5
